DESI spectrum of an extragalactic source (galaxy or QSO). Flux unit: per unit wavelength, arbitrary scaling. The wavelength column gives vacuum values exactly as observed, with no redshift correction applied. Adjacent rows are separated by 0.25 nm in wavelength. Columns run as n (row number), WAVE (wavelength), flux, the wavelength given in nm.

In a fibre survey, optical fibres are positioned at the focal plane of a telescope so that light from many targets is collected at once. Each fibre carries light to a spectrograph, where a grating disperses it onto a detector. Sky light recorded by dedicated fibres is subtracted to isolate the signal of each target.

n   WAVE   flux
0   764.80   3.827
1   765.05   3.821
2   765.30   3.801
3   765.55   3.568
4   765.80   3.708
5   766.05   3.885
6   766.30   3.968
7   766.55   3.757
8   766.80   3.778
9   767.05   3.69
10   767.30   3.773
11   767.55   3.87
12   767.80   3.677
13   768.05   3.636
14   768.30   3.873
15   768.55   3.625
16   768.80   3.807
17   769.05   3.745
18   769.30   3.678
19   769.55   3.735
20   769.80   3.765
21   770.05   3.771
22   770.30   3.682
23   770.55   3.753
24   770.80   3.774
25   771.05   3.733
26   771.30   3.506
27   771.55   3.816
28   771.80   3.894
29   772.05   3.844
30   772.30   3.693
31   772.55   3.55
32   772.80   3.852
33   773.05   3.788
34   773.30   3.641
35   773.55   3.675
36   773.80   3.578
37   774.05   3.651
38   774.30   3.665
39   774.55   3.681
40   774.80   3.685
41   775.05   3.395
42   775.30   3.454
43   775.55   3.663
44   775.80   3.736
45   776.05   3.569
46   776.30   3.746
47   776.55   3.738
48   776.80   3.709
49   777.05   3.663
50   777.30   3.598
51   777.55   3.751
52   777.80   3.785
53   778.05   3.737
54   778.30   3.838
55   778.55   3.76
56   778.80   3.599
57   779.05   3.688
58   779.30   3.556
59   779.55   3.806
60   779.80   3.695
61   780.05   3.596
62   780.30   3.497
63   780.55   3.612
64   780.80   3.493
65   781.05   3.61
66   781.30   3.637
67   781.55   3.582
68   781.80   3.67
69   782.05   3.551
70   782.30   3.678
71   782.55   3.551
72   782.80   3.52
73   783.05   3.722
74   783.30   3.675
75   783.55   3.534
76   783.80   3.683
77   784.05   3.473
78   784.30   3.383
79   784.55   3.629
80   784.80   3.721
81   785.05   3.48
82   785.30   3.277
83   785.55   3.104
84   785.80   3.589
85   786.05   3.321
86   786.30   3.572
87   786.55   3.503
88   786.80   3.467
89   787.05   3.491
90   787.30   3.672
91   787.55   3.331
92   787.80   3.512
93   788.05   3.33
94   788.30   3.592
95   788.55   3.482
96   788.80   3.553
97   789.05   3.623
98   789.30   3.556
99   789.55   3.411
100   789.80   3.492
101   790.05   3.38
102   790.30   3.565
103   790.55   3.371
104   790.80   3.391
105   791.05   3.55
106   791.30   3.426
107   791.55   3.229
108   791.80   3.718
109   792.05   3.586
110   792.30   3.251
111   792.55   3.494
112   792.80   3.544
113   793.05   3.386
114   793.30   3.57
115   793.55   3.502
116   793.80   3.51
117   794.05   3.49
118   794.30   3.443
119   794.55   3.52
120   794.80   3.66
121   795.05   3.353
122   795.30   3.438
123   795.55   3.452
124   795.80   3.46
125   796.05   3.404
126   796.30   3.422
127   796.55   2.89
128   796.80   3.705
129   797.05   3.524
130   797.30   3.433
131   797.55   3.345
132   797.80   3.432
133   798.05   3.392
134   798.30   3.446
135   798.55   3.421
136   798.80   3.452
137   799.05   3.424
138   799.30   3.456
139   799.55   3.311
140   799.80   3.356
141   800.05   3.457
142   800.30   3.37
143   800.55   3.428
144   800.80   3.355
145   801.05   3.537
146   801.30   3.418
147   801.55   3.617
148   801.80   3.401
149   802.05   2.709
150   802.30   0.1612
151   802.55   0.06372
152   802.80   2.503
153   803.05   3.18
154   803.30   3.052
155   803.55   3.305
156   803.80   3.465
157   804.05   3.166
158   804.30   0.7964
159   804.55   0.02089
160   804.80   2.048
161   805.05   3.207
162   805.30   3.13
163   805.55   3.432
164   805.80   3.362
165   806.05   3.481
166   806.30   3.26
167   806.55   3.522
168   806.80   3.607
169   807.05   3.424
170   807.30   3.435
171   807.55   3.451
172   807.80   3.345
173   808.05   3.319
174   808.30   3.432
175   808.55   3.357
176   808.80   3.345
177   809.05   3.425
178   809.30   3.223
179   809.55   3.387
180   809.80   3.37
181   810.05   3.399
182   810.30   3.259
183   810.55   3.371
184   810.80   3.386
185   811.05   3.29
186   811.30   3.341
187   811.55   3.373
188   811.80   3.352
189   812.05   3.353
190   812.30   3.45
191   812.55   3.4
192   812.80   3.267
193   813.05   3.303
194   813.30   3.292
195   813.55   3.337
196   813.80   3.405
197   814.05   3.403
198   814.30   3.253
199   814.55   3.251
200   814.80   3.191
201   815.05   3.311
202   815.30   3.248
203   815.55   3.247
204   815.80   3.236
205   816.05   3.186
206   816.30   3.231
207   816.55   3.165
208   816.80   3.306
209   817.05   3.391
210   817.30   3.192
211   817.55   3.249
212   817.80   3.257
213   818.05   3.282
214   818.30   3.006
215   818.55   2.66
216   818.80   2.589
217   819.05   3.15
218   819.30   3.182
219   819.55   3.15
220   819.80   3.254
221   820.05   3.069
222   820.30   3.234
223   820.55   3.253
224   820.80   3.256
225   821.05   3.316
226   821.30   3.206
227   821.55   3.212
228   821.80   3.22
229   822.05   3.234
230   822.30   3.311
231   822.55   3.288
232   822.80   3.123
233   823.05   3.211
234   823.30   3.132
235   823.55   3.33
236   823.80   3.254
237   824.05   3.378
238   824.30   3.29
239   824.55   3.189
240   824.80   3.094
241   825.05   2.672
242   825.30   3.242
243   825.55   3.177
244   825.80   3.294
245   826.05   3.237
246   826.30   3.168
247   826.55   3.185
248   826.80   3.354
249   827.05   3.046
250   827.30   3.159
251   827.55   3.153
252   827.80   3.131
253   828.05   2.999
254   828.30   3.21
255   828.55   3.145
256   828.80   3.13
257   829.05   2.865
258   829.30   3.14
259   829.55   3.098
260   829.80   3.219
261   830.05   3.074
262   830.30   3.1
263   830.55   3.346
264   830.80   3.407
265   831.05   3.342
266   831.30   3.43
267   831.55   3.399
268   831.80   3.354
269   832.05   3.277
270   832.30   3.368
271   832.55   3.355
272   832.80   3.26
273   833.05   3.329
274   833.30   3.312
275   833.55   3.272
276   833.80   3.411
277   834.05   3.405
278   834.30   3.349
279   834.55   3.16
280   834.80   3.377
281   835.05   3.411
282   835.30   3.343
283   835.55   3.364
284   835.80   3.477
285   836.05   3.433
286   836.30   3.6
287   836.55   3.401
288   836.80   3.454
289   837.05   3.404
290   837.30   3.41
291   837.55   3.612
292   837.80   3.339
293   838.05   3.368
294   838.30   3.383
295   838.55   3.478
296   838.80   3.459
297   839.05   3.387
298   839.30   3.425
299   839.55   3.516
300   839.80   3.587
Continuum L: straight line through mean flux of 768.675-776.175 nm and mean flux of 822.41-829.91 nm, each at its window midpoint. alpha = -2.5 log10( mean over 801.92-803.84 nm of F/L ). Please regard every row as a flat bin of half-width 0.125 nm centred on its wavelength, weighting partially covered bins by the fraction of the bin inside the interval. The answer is 0.44 mag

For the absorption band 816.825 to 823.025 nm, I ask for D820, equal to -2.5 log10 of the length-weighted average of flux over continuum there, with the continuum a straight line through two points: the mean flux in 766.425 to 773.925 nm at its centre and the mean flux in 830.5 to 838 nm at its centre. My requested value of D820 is 0.09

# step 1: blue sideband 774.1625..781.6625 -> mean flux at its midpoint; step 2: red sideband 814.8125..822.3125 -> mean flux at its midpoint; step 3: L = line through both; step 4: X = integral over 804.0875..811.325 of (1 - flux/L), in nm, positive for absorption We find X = 0.42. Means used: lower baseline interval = 3.65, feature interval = 3.12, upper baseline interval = 3.18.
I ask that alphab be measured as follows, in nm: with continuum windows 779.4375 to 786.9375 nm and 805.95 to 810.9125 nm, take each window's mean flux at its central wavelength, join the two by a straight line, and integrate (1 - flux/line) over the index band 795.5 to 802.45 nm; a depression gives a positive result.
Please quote 0.38 nm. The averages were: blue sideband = 3.55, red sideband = 3.39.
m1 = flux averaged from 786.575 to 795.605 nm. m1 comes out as 3.48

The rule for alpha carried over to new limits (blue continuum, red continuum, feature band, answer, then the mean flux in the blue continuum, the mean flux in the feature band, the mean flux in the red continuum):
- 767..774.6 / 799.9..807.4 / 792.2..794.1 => -0.11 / 3.72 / 3.47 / 2.86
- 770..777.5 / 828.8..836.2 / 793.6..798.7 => 0.03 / 3.68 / 3.44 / 3.3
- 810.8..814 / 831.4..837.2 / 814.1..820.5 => 0.06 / 3.35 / 3.18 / 3.37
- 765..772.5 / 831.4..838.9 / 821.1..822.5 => 0.07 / 3.75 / 3.24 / 3.39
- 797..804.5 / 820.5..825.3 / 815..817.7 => -0.03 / 3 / 3.25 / 3.21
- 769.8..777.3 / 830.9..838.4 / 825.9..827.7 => 0.08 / 3.69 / 3.19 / 3.38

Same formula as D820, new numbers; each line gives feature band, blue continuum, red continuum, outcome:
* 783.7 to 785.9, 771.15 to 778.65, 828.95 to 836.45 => 0.04 mag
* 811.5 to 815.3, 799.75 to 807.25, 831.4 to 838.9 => -0.10 mag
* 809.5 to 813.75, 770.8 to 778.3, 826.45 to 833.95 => 0.01 mag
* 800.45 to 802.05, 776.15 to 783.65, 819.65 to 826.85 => 0.01 mag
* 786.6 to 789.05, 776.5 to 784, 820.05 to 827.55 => 0.02 mag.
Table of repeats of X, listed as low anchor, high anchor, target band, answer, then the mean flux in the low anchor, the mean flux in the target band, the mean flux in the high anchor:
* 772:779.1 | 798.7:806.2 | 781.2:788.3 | -0.27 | 3.68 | 3.52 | 2.85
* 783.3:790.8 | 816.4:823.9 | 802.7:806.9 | 0.59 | 3.49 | 2.85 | 3.18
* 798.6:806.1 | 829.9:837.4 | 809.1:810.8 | -0.21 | 2.85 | 3.34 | 3.35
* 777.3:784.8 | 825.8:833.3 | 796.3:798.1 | 0.05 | 3.63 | 3.39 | 3.22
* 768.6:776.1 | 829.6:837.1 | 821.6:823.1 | 0.08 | 3.69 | 3.23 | 3.34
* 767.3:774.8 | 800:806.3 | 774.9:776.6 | -0.01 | 3.72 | 3.61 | 2.75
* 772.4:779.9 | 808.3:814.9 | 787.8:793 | 0.09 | 3.68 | 3.48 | 3.34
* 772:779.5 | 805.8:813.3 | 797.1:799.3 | 0.03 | 3.68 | 3.42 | 3.38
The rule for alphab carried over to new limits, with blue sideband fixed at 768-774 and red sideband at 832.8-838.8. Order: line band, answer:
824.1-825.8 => 0.15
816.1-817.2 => 0.07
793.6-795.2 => 0.05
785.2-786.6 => 0.10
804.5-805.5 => 0.34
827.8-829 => 0.11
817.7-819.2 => 0.21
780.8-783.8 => 0.05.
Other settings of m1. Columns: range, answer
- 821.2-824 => 3.23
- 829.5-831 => 3.22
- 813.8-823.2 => 3.2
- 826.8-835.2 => 3.25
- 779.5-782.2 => 3.61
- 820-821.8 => 3.23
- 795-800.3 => 3.41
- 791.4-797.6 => 3.45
